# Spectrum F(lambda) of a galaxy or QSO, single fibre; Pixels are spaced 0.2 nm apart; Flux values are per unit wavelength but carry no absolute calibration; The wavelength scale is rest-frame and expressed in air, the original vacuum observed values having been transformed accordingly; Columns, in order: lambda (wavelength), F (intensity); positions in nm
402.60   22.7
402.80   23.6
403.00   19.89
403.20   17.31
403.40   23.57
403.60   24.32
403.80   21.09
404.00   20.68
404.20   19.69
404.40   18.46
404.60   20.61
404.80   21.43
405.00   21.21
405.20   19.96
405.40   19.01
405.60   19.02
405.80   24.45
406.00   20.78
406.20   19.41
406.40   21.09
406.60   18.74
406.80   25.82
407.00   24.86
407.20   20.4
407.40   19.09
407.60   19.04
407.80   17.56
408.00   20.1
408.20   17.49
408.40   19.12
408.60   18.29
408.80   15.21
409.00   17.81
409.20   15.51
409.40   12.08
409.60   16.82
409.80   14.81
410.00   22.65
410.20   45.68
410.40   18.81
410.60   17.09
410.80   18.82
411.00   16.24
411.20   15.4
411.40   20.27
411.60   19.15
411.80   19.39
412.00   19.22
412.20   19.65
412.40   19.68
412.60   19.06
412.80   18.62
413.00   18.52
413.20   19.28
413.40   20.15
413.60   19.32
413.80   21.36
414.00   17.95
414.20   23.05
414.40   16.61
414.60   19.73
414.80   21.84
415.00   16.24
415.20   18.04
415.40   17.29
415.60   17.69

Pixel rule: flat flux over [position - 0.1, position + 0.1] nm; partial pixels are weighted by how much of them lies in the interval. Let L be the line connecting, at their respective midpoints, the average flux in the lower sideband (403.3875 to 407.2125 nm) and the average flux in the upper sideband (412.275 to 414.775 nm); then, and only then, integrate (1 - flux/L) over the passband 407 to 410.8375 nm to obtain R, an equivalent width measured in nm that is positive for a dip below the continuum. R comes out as 0.19 nm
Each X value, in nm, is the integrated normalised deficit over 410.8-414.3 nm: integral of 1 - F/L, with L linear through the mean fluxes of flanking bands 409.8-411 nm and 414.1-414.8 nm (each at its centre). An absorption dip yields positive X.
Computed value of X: 0.368 nm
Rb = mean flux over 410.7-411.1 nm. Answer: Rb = 17.5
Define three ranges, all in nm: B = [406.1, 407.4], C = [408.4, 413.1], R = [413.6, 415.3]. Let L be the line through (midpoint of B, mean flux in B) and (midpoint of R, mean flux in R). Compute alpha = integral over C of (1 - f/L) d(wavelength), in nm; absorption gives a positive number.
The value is 0.30 nm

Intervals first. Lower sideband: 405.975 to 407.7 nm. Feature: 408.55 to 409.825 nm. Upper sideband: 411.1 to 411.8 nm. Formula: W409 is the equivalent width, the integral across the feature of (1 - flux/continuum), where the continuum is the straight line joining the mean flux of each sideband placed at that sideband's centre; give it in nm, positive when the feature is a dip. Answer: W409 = 0.26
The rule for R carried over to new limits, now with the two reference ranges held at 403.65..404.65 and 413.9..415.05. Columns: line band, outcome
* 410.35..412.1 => 0.125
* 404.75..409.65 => 0.160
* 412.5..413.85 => 0.005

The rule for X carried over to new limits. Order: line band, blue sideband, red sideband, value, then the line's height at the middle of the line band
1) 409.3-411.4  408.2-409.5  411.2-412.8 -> -0.253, 17.7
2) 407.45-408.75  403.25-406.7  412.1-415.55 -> 0.110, 20.2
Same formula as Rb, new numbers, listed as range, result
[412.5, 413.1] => 18.7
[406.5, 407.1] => 23.1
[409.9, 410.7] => 26.1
